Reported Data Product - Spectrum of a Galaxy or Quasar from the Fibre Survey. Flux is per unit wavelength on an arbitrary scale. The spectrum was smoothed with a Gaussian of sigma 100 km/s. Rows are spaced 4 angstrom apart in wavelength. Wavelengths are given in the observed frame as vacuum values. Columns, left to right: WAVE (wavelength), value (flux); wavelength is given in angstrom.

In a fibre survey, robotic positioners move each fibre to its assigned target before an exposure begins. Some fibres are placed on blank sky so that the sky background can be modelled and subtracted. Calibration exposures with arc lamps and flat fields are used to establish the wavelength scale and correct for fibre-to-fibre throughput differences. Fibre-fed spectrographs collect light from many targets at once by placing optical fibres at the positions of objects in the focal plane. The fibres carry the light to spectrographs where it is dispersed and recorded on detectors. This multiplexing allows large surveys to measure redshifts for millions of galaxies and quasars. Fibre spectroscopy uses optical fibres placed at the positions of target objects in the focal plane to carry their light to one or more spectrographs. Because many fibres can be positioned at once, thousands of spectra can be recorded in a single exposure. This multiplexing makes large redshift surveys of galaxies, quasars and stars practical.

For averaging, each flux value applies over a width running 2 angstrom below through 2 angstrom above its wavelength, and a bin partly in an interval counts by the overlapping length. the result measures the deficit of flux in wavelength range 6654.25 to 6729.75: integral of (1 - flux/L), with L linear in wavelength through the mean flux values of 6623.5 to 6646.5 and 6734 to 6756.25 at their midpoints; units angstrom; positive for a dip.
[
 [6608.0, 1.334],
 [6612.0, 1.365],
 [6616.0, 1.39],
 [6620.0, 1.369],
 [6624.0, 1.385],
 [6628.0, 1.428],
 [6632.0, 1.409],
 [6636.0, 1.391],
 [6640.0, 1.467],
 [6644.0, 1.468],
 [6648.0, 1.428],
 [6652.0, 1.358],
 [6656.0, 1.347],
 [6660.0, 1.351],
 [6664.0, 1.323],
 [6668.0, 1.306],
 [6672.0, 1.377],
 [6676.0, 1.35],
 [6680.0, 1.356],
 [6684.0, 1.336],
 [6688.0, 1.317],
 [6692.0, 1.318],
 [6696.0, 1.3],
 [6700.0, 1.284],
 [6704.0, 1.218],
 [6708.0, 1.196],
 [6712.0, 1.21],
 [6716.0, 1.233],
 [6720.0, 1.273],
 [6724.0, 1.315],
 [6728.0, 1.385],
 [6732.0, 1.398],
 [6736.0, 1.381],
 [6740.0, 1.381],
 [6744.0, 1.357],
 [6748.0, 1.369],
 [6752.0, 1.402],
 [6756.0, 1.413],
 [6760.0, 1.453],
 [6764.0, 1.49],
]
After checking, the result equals 5.3 angstrom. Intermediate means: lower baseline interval 1.43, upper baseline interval 1.38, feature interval 1.3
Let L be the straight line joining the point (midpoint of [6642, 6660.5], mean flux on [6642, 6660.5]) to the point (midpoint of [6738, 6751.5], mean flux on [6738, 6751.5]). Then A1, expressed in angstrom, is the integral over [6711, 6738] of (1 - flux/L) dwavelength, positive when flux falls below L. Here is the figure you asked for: 1.17 angstrom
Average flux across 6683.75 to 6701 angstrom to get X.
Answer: 1.31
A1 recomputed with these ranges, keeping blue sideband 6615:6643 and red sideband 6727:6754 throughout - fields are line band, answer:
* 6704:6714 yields 1.3 angstrom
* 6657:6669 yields 0.6 angstrom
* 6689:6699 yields 0.6 angstrom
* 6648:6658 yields 0.3 angstrom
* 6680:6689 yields 0.4 angstrom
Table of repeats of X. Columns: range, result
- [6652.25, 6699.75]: 1.33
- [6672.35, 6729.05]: 1.29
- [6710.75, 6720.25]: 1.23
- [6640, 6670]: 1.38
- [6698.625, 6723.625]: 1.24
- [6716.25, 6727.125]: 1.29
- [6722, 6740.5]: 1.37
